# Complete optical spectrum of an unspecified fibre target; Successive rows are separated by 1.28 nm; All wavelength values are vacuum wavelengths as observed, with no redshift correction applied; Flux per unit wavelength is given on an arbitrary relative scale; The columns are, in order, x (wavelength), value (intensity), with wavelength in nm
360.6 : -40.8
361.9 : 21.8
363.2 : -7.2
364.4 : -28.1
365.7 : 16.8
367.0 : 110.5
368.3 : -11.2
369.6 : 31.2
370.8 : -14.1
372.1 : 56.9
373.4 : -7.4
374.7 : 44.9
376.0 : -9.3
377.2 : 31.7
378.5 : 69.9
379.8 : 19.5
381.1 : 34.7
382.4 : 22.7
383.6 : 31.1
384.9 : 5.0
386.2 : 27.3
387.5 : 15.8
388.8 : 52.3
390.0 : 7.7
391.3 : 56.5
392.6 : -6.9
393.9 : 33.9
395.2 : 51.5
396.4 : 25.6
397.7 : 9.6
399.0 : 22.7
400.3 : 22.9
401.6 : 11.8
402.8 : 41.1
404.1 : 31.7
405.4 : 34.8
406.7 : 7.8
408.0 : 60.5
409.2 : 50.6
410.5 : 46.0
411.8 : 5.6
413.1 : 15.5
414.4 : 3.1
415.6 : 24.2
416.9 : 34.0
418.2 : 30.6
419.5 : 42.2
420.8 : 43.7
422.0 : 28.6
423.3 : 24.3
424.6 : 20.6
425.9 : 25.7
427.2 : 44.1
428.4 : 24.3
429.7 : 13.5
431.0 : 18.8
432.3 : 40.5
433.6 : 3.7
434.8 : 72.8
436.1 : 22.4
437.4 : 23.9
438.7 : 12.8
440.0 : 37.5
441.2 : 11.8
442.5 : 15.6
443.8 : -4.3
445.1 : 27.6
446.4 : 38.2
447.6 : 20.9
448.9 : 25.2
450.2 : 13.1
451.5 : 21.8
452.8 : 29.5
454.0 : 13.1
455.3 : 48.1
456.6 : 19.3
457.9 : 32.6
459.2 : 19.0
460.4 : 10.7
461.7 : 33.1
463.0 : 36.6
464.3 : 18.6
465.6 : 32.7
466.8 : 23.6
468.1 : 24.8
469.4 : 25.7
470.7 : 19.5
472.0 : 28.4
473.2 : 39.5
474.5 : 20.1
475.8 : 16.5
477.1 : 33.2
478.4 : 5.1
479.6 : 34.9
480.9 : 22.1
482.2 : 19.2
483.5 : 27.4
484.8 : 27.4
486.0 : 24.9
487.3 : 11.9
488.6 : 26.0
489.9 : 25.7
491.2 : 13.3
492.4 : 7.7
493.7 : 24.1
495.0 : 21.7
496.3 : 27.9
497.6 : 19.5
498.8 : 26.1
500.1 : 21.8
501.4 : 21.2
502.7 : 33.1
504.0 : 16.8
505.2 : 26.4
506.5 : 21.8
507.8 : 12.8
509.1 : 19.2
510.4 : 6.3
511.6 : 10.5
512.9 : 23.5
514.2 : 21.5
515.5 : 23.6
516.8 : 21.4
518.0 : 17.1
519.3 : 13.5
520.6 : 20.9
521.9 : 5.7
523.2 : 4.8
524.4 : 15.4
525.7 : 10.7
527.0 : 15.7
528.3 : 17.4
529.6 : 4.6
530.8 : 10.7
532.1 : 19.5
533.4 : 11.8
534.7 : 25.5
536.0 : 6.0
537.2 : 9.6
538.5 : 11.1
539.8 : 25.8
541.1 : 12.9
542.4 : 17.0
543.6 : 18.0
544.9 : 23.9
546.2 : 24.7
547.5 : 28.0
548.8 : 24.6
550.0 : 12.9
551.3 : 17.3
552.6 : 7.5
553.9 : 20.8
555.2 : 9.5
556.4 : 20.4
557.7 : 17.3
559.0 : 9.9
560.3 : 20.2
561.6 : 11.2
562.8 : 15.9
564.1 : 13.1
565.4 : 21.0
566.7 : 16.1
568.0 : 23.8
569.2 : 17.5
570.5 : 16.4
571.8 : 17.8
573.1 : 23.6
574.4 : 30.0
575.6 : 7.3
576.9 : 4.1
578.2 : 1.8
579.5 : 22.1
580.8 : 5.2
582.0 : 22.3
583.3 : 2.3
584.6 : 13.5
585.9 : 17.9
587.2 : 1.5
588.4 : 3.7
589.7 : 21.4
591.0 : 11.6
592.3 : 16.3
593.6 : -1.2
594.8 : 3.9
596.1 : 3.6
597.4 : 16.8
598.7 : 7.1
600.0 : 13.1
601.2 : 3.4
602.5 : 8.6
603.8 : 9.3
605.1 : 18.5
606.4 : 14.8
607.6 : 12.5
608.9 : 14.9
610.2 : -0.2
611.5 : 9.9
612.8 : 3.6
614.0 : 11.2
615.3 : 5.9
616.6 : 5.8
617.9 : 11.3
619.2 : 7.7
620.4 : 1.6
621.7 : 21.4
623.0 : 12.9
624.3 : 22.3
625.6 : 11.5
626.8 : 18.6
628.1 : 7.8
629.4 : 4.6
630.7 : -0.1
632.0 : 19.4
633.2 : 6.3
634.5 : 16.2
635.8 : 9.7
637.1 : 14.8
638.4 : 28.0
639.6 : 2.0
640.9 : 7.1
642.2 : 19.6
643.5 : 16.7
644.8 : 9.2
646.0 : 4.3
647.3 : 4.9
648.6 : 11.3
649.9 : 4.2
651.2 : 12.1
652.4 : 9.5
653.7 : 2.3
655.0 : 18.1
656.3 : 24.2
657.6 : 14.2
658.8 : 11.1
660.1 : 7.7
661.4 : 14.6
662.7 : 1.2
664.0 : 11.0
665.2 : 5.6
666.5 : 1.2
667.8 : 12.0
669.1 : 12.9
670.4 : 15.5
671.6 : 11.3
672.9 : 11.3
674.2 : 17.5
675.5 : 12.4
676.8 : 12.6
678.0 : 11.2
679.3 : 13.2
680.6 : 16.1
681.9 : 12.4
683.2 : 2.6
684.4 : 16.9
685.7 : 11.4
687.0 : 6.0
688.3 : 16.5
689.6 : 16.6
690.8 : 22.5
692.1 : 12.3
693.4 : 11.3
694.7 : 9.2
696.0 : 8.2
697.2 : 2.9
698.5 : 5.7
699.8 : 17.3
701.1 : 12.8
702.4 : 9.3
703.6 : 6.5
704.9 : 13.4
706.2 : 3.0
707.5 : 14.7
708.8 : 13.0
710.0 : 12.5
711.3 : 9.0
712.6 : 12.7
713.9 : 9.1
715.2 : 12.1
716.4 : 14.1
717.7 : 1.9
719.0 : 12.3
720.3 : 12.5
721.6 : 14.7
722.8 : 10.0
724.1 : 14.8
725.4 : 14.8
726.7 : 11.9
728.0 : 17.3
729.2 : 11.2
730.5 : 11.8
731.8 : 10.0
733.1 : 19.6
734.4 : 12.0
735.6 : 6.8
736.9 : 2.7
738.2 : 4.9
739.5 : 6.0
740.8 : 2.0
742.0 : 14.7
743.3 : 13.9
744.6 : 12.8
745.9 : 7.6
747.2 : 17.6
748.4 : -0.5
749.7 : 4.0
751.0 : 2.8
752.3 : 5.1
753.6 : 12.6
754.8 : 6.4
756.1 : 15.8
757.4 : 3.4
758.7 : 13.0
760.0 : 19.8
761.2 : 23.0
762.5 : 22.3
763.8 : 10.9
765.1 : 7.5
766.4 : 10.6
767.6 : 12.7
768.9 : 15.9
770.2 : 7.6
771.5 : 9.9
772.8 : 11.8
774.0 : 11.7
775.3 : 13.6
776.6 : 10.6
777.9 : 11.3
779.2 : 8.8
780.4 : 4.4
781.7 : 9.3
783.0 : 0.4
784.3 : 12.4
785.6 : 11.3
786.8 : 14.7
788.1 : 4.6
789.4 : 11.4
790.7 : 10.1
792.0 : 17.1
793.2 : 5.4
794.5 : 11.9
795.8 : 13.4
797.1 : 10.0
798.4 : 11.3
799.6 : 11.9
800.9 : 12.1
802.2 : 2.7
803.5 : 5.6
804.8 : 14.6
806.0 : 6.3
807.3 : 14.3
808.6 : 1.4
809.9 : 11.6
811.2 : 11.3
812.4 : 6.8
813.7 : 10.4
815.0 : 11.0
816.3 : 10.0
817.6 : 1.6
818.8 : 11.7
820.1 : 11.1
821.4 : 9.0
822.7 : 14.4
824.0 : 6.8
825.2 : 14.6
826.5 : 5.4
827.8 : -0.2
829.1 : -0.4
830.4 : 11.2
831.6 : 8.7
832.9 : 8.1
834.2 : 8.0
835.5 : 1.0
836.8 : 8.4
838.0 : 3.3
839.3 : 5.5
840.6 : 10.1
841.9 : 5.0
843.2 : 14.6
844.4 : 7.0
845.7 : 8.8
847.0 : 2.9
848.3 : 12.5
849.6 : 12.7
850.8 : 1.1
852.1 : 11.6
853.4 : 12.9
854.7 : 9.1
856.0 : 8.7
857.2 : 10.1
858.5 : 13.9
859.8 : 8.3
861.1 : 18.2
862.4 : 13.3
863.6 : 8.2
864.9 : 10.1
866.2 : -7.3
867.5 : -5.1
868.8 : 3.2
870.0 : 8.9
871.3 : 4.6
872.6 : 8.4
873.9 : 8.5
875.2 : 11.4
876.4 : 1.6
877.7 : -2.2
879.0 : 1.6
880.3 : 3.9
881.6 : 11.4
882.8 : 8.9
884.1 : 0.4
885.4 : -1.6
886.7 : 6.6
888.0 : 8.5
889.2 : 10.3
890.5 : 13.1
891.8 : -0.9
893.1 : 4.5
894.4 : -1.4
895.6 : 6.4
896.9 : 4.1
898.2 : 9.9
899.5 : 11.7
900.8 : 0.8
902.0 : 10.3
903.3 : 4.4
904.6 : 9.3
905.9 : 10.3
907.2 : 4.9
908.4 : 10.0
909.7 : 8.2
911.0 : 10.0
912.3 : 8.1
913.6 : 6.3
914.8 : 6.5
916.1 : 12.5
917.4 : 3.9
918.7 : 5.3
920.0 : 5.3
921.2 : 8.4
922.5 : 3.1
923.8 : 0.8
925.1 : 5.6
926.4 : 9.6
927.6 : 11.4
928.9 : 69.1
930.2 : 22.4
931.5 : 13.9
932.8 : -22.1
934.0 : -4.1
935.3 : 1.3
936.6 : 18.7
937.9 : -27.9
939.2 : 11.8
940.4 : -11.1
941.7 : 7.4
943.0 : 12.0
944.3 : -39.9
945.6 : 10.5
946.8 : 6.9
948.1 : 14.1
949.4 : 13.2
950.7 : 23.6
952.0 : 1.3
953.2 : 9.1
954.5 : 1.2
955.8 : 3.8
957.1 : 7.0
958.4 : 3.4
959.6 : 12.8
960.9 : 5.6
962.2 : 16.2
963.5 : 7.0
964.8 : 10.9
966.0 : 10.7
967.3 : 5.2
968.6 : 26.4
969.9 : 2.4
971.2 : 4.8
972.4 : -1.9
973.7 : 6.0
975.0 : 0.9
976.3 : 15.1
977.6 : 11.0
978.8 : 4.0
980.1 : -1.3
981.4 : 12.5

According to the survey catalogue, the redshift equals 1.491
